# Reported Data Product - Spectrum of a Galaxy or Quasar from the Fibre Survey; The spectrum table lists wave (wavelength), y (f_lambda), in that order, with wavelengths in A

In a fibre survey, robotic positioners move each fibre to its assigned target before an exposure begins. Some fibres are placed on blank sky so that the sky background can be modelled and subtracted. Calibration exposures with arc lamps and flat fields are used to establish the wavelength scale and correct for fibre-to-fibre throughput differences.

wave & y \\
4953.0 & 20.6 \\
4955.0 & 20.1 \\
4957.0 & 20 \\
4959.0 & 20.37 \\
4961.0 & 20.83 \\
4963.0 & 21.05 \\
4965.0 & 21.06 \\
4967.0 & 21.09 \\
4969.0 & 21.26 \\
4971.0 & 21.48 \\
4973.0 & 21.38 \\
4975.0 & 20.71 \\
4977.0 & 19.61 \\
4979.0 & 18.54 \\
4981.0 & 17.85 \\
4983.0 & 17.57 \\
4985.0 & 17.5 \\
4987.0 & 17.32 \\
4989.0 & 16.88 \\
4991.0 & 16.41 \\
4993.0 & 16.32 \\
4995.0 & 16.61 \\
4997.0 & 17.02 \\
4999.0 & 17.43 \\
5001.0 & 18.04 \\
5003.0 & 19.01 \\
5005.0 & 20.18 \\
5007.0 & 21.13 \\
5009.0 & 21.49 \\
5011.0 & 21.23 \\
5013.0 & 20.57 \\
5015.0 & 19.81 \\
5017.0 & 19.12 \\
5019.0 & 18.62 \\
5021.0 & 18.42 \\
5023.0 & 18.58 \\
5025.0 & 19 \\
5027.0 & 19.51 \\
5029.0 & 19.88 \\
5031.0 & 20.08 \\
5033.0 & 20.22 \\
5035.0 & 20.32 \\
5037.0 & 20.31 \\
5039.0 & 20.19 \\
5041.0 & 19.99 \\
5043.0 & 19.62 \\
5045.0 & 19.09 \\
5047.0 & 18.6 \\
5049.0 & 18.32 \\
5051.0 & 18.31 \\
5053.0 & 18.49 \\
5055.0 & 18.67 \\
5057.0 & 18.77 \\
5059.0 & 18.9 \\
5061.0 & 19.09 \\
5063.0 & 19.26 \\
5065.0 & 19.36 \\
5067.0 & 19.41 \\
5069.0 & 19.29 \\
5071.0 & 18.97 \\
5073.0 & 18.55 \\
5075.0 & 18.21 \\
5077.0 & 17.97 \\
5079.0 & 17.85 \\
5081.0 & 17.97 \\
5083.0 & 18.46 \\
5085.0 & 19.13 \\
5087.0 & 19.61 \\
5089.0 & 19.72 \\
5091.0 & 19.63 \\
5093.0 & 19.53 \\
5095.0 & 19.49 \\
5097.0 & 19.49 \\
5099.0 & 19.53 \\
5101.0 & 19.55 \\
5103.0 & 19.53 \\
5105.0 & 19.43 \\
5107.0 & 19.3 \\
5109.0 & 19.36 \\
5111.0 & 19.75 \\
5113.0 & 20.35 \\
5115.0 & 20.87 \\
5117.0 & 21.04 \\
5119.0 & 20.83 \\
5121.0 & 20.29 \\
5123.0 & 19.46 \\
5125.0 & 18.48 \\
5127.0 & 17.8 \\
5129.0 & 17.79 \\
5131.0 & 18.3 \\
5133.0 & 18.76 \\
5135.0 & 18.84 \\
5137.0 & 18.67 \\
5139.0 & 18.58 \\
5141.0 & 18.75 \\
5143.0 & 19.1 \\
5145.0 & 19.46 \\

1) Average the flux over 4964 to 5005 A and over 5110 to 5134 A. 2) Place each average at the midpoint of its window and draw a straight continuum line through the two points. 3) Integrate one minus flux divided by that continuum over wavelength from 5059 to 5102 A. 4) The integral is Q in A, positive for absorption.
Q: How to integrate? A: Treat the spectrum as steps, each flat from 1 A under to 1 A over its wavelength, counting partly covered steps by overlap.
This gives 0.4 A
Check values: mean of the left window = 18.7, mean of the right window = 19.5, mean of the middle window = 19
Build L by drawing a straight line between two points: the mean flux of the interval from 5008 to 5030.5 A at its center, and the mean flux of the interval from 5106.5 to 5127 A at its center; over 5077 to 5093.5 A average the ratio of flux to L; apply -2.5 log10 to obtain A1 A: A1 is 0.05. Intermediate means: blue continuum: 19.7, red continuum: 19.9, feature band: 18.9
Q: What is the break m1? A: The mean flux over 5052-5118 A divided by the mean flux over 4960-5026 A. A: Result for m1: 1.00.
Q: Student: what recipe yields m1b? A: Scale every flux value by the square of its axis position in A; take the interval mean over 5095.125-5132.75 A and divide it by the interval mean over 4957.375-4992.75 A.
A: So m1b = 1.06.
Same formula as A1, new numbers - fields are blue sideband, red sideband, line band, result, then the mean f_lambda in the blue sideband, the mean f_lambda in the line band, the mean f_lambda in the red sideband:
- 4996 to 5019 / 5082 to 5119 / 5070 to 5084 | 0.078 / 19.5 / 18.3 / 19.7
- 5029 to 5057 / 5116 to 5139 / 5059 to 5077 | 0.020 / 19.4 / 19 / 19.1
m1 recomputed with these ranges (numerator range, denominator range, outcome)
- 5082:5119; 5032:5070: 1.02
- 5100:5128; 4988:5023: 1.05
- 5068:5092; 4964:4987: 0.95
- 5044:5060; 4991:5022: 0.99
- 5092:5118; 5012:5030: 1.03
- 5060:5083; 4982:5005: 1.07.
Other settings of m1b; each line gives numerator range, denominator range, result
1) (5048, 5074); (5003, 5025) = 0.97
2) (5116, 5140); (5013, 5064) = 1.02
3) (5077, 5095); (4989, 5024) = 1.04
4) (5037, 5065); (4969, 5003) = 1.07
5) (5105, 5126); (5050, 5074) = 1.08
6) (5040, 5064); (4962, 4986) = 0.98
